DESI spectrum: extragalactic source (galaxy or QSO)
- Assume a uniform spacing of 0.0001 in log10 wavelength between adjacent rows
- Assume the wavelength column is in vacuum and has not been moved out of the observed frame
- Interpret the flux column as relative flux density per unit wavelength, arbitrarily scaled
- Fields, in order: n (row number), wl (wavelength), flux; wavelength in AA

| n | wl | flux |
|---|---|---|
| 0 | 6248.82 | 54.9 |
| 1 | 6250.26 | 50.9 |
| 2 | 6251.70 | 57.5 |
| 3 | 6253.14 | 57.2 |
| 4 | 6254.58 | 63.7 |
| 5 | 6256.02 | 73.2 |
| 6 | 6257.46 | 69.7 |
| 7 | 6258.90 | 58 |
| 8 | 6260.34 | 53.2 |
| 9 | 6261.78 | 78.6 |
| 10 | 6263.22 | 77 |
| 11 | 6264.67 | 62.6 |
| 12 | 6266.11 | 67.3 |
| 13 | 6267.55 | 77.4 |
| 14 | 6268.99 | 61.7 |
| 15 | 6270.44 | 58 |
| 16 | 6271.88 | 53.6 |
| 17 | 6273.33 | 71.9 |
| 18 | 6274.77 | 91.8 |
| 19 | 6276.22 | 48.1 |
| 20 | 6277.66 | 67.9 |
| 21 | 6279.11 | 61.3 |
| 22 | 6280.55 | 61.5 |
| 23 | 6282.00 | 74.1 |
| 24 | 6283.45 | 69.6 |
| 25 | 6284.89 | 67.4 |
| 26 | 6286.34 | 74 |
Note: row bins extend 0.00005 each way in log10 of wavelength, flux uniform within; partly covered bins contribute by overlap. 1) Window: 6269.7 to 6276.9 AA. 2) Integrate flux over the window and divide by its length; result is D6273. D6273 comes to 64.7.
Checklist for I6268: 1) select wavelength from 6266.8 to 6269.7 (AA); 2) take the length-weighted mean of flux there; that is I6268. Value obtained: 69.7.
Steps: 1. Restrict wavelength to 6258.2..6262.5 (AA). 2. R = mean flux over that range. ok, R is 63.4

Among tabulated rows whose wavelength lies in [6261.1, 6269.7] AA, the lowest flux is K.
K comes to 61.7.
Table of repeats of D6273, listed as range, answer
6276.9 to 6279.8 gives 64.4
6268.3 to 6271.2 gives 59.7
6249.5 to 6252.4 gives 54.2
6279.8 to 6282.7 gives 67.7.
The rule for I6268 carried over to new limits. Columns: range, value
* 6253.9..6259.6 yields 66.2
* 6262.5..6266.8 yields 68.9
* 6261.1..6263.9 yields 77.9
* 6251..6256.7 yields 62.8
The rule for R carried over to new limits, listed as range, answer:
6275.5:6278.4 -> 58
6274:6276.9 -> 70.3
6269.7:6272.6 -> 55.8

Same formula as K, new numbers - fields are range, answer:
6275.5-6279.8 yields 48.1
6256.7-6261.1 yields 53.2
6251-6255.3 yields 57.2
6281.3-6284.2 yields 69.6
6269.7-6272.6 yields 53.6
